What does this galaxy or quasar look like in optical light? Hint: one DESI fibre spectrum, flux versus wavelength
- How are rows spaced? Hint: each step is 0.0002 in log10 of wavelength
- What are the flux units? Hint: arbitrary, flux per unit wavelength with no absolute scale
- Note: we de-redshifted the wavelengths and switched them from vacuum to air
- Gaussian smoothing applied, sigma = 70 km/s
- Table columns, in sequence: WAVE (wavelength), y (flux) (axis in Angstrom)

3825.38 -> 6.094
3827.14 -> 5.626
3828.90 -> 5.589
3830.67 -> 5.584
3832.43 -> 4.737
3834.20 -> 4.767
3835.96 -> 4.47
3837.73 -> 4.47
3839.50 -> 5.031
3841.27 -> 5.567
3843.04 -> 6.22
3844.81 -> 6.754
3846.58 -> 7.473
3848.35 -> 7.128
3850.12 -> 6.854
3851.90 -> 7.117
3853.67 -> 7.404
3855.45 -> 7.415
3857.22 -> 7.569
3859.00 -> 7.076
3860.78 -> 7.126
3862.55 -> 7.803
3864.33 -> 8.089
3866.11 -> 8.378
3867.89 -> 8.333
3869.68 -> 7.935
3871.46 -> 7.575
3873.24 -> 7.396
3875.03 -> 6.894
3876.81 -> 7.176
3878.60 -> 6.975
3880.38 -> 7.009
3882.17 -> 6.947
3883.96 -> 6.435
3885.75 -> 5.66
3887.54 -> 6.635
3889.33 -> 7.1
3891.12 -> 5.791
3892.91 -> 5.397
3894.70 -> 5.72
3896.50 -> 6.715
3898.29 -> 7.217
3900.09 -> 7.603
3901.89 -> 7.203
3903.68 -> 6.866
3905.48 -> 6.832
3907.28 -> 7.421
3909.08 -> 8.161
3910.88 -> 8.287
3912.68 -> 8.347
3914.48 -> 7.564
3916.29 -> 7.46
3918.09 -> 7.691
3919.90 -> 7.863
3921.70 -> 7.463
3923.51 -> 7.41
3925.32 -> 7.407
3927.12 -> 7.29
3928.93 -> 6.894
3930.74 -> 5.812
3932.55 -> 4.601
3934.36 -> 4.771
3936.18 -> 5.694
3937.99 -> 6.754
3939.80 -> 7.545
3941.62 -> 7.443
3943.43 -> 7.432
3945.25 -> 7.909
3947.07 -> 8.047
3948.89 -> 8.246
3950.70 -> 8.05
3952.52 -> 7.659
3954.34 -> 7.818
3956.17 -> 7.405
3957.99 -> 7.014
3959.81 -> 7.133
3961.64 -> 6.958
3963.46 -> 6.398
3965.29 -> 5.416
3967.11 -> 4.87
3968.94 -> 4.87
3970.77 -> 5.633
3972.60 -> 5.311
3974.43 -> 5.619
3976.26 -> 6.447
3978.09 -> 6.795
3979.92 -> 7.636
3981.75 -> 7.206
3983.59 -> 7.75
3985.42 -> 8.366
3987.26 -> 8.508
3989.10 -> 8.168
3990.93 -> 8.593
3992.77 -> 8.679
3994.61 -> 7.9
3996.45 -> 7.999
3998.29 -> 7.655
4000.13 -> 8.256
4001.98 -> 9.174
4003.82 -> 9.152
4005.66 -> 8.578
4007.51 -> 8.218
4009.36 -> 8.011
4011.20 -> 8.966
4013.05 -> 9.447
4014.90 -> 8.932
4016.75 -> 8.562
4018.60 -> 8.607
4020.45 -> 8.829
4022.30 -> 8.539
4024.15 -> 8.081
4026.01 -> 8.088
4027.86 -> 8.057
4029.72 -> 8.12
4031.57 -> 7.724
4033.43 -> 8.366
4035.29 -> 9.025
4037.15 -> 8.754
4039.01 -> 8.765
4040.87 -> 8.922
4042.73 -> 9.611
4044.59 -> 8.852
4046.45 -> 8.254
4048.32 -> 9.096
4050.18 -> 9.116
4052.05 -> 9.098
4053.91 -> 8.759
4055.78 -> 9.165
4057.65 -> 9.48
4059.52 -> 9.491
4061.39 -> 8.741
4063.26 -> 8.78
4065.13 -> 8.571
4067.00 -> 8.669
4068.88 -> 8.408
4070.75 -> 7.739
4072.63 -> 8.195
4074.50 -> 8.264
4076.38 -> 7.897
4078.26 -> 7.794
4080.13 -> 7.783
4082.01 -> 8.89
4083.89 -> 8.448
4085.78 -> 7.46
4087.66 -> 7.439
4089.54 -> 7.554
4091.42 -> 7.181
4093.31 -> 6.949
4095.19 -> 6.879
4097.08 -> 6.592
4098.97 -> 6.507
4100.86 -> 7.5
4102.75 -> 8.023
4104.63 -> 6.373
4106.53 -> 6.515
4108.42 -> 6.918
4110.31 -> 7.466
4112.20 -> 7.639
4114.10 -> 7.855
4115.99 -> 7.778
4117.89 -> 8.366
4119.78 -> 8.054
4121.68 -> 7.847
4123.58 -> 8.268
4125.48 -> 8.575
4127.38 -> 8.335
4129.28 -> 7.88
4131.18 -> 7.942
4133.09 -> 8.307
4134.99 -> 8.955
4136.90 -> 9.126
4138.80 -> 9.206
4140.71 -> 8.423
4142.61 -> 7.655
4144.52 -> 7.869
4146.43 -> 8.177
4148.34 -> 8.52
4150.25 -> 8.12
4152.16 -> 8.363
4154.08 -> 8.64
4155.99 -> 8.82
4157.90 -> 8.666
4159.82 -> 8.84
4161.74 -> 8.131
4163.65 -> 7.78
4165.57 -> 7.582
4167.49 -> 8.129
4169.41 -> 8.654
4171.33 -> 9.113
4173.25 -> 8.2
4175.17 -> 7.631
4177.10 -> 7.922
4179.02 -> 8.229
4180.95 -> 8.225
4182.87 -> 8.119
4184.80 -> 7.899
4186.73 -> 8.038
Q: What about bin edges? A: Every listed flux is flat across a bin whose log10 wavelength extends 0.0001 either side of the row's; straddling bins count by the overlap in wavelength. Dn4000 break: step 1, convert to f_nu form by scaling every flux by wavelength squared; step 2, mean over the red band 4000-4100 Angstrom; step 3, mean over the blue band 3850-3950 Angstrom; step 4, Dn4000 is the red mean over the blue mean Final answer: 1.3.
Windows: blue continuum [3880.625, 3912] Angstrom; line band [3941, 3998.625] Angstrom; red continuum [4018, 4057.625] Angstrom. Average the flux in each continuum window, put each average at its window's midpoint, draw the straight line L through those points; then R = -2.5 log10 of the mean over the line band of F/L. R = 0.08 mag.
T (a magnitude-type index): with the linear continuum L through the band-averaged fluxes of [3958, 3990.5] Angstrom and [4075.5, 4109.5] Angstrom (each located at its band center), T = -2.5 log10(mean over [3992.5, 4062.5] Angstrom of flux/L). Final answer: -0.231 mag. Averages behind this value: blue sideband 6.69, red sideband 7.37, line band 8.66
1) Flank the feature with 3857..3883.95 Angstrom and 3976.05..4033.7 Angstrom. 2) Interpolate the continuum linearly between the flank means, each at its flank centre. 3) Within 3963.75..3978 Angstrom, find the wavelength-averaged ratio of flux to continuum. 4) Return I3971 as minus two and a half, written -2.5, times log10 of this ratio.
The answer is 0.40 mag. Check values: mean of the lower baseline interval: 7.45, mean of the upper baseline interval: 8.25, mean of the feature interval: 5.57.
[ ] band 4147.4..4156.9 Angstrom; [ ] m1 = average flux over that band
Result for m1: 8.49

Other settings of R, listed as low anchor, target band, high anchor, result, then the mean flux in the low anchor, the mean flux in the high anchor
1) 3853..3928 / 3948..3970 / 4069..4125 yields 0.09 mag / 7.25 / 7.61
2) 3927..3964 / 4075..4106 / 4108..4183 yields 0.06 mag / 6.99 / 8.22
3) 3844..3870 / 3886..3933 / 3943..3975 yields 0.01 mag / 7.49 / 6.76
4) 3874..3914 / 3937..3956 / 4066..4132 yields -0.08 mag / 6.94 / 7.71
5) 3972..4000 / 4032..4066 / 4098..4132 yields -0.17 mag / 7.56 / 7.66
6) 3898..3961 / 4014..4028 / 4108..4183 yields -0.11 mag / 7.26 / 8.22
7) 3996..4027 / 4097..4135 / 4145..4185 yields 0.09 mag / 8.54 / 8.28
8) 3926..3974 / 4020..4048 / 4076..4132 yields -0.19 mag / 6.65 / 7.62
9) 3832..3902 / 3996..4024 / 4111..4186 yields -0.15 mag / 6.74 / 8.25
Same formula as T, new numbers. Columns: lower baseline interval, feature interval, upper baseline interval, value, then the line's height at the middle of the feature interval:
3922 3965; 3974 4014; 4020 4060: -0.02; 7.91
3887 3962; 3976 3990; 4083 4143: -0.05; 7.31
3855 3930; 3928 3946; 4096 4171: 0.14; 7.38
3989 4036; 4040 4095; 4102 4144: -0.02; 8.22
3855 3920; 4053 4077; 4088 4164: -0.12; 7.74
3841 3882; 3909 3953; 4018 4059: 0.09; 7.85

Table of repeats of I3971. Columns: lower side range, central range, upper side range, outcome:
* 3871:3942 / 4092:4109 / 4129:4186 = 0.16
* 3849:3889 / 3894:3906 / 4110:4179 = 0.07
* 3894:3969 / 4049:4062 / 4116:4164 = -0.17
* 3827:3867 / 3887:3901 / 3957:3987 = -0.01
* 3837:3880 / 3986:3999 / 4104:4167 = -0.09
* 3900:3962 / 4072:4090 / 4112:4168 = 0.00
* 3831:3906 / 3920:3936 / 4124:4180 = 0.09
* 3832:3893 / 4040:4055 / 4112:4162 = -0.15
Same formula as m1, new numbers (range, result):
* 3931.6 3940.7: 5.87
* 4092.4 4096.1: 6.92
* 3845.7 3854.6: 7.19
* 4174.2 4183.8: 8.03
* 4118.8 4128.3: 8.22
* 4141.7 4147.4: 7.9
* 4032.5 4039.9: 8.72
